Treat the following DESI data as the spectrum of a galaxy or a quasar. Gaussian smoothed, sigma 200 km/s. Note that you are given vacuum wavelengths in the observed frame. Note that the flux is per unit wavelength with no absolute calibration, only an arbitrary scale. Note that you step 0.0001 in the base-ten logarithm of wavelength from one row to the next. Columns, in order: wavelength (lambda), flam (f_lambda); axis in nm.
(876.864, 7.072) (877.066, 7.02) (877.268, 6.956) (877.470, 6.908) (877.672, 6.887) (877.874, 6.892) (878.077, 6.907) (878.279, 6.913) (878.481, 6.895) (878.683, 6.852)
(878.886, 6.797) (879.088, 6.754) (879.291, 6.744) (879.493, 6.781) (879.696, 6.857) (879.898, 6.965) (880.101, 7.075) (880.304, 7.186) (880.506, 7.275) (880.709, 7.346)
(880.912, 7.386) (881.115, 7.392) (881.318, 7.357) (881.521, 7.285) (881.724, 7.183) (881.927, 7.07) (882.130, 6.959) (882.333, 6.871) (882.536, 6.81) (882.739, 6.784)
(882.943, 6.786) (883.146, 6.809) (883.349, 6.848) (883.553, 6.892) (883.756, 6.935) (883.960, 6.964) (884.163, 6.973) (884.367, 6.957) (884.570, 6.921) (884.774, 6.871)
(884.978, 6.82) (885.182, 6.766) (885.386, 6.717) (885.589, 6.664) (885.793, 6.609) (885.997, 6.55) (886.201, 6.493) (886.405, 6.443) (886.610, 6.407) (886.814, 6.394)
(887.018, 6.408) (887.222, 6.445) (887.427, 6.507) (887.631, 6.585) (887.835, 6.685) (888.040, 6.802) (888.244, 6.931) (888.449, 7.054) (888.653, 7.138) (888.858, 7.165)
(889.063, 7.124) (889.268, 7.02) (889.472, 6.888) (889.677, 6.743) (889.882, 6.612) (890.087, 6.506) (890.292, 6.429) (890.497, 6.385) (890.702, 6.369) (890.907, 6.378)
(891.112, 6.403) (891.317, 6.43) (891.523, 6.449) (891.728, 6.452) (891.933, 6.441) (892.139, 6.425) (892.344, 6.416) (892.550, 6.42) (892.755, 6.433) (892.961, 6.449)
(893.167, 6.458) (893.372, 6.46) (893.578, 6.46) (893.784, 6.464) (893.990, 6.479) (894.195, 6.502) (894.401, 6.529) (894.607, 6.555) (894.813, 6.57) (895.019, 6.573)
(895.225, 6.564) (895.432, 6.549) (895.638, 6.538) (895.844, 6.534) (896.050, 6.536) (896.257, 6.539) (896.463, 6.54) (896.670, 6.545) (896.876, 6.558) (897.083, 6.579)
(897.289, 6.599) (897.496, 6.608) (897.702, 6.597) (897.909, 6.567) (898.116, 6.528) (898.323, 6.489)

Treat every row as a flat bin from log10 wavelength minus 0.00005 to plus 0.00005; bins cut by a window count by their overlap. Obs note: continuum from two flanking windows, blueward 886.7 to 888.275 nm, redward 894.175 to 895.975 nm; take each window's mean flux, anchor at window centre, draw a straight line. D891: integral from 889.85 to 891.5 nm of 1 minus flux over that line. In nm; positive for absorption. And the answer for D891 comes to 0.03 nm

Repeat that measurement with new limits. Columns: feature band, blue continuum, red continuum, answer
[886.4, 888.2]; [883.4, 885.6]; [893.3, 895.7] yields 0.062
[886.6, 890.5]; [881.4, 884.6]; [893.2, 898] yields 0.023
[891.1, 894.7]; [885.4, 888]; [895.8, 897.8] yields 0.052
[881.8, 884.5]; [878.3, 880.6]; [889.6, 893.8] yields -0.047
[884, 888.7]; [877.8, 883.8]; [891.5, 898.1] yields 0.069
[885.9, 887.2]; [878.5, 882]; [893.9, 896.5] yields 0.076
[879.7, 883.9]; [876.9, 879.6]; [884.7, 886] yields -0.158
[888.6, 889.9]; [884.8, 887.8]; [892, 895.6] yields -0.086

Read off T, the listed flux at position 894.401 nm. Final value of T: 6.529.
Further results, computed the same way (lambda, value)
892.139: 6.425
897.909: 6.567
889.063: 7.124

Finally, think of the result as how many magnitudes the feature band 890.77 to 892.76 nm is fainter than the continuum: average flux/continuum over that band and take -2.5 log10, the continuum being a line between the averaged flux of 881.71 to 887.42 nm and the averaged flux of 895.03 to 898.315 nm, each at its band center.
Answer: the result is 0.04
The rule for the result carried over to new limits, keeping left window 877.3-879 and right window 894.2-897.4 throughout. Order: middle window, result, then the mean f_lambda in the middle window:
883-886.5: -0.003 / 6.78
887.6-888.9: -0.035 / 6.92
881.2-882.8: -0.038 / 7.05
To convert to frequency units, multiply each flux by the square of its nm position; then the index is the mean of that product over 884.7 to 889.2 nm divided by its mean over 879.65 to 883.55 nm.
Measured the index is 0.96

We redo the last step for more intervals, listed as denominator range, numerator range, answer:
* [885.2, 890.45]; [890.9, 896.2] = 0.98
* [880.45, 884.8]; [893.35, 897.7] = 0.96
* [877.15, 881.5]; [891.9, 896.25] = 0.96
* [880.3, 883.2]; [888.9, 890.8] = 0.96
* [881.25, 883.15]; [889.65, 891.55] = 0.94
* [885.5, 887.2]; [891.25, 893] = 1.00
